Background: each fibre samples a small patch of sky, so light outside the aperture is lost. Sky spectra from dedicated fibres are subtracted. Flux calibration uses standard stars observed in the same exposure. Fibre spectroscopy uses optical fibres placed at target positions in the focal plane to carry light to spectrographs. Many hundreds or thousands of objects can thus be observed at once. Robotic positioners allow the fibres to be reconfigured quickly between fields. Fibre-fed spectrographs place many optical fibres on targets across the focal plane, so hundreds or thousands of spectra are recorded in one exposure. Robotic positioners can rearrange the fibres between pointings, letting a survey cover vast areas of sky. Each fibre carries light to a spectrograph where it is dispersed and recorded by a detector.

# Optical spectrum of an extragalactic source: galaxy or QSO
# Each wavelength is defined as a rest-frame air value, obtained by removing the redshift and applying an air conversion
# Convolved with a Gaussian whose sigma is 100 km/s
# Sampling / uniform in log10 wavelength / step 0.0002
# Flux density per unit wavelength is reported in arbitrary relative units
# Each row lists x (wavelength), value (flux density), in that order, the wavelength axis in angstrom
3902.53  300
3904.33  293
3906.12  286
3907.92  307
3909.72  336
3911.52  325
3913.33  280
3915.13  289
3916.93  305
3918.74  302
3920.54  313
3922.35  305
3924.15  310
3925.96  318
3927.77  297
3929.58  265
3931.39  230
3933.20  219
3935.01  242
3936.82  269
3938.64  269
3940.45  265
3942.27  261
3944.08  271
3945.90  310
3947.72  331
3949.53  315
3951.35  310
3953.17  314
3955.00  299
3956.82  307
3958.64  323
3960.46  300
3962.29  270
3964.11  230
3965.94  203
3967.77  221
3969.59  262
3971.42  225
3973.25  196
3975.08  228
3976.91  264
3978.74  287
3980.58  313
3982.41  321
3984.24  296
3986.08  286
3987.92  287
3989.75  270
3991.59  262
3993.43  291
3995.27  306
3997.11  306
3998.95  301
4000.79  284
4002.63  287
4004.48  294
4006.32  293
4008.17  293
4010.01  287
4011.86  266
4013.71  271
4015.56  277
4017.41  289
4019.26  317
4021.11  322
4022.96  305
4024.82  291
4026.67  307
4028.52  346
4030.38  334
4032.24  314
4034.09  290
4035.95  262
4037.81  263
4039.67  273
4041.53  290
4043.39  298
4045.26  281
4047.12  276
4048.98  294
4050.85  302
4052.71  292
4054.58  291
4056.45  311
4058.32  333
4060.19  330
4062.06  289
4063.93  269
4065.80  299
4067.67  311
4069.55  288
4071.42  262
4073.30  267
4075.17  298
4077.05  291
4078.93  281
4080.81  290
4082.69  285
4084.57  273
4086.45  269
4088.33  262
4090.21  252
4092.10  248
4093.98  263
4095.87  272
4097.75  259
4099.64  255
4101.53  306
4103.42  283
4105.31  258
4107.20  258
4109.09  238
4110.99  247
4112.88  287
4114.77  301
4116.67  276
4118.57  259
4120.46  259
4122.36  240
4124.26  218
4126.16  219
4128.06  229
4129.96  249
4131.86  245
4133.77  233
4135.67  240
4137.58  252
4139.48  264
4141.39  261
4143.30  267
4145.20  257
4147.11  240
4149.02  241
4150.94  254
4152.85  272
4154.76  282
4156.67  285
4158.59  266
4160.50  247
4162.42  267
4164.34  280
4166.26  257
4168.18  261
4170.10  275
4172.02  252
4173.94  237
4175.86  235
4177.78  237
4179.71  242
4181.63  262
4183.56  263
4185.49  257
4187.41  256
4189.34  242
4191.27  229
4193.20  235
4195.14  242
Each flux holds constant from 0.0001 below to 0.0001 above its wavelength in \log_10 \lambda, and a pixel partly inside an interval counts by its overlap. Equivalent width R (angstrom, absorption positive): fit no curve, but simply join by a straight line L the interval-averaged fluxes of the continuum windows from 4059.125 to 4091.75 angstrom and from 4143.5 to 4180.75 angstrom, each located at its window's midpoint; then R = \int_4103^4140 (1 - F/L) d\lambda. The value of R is 2.4 angstrom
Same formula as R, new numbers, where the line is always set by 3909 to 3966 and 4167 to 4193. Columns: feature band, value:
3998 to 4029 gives -2.2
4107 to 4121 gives -0.3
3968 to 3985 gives 1.1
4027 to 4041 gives -1.3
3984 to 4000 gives -0.6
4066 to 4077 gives -0.8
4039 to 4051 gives -0.7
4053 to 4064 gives -1.5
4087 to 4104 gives -0.2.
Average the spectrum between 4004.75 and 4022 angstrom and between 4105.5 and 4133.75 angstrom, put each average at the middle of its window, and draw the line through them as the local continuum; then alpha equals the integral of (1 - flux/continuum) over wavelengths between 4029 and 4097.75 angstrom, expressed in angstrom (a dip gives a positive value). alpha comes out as -3.5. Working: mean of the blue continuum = 291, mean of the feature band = 286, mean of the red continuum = 251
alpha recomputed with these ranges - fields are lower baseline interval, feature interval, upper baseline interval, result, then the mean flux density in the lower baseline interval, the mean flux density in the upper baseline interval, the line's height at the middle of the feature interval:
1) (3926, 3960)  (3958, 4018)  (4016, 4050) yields 3.2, 284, 297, 291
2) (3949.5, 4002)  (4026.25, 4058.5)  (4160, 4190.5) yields -3.2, 278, 254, 270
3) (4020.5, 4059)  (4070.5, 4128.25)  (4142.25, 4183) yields 2.9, 298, 258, 279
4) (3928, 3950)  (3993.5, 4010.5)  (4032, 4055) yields -0.9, 271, 286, 280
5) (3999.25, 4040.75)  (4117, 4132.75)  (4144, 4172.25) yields 1.7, 294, 263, 270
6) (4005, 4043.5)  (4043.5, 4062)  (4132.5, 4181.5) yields -0.9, 295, 256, 286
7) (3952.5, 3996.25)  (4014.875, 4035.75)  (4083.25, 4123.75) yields -2.9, 273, 265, 270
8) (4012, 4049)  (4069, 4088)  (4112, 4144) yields -0.4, 294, 253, 274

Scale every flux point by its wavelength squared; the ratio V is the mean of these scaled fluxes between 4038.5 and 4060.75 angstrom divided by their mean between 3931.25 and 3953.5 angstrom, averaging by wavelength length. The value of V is 1.12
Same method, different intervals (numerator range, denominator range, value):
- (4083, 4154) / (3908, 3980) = 1.01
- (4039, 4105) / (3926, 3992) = 1.10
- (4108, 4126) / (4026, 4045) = 0.90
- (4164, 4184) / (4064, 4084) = 0.93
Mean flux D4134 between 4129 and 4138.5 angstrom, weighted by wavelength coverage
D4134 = 244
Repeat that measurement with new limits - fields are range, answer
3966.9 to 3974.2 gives 226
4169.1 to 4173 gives 264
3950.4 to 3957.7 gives 307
